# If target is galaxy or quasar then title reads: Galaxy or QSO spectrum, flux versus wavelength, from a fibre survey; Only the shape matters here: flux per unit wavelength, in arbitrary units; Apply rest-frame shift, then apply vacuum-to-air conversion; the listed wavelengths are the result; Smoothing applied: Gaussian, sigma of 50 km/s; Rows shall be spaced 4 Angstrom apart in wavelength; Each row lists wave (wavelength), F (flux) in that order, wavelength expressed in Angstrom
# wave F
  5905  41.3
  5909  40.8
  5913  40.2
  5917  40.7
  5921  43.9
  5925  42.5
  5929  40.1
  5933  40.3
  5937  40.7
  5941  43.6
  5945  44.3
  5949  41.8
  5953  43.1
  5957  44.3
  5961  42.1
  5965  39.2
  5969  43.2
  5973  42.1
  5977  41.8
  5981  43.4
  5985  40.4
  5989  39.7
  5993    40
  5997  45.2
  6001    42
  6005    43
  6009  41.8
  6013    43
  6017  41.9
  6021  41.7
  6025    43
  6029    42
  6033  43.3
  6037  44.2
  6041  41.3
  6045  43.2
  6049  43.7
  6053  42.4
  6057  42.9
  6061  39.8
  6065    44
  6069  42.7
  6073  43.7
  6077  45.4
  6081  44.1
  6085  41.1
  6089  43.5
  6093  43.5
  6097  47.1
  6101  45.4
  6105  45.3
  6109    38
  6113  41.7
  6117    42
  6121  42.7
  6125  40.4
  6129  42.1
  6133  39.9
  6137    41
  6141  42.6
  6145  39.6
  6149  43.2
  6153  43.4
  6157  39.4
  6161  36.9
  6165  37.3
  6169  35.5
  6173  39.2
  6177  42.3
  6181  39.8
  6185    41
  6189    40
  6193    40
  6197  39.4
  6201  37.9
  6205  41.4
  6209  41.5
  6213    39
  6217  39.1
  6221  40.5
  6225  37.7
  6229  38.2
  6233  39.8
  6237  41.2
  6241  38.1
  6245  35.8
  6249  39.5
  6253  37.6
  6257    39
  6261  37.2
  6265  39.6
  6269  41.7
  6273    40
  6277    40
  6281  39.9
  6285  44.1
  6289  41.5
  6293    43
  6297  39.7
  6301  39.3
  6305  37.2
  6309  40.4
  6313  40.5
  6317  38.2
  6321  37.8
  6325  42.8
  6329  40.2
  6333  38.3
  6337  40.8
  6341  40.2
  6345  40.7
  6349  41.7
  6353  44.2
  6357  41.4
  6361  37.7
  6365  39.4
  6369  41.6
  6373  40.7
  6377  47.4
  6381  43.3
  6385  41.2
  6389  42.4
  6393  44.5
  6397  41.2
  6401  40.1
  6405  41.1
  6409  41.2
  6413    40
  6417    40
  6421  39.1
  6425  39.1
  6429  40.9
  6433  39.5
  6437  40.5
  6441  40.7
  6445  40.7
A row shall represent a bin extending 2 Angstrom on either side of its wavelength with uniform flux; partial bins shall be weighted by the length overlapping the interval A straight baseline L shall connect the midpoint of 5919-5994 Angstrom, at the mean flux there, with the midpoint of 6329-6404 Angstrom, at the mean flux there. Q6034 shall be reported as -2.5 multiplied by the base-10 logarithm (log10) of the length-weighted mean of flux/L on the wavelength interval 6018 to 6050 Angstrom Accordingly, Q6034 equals -0.023 mag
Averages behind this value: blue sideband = 41.9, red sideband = 41.4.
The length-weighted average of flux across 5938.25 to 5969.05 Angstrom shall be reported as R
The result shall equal 42.6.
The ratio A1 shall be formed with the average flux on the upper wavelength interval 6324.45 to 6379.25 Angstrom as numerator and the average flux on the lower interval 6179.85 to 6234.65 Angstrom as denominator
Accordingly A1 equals 1.0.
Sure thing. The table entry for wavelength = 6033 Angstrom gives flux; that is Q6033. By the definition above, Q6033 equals 43.3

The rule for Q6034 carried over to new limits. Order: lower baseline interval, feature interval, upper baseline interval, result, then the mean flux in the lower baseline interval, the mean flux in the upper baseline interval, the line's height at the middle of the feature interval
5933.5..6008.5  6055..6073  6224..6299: -0.03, 42.2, 39.7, 41.4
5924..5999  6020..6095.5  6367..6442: -0.03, 42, 41.3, 41.8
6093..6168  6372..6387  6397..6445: -0.07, 41.5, 40.3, 40.4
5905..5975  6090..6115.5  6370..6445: -0.05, 41.9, 41.3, 41.7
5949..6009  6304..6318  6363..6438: 0.06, 42.1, 41.2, 41.4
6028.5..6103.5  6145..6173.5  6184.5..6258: 0.04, 43.4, 39.3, 40.9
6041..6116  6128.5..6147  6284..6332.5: 0.04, 43.1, 40.3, 42.4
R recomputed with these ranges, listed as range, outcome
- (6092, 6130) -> 42.8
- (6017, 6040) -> 42.7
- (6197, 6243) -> 39.5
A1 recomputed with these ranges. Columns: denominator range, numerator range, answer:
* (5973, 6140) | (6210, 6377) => 0.94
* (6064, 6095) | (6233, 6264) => 0.88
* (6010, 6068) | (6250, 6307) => 0.94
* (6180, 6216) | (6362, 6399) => 1.06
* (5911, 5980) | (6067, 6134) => 1.02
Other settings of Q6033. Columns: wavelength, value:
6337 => 40.8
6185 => 41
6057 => 42.9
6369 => 41.6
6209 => 41.5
